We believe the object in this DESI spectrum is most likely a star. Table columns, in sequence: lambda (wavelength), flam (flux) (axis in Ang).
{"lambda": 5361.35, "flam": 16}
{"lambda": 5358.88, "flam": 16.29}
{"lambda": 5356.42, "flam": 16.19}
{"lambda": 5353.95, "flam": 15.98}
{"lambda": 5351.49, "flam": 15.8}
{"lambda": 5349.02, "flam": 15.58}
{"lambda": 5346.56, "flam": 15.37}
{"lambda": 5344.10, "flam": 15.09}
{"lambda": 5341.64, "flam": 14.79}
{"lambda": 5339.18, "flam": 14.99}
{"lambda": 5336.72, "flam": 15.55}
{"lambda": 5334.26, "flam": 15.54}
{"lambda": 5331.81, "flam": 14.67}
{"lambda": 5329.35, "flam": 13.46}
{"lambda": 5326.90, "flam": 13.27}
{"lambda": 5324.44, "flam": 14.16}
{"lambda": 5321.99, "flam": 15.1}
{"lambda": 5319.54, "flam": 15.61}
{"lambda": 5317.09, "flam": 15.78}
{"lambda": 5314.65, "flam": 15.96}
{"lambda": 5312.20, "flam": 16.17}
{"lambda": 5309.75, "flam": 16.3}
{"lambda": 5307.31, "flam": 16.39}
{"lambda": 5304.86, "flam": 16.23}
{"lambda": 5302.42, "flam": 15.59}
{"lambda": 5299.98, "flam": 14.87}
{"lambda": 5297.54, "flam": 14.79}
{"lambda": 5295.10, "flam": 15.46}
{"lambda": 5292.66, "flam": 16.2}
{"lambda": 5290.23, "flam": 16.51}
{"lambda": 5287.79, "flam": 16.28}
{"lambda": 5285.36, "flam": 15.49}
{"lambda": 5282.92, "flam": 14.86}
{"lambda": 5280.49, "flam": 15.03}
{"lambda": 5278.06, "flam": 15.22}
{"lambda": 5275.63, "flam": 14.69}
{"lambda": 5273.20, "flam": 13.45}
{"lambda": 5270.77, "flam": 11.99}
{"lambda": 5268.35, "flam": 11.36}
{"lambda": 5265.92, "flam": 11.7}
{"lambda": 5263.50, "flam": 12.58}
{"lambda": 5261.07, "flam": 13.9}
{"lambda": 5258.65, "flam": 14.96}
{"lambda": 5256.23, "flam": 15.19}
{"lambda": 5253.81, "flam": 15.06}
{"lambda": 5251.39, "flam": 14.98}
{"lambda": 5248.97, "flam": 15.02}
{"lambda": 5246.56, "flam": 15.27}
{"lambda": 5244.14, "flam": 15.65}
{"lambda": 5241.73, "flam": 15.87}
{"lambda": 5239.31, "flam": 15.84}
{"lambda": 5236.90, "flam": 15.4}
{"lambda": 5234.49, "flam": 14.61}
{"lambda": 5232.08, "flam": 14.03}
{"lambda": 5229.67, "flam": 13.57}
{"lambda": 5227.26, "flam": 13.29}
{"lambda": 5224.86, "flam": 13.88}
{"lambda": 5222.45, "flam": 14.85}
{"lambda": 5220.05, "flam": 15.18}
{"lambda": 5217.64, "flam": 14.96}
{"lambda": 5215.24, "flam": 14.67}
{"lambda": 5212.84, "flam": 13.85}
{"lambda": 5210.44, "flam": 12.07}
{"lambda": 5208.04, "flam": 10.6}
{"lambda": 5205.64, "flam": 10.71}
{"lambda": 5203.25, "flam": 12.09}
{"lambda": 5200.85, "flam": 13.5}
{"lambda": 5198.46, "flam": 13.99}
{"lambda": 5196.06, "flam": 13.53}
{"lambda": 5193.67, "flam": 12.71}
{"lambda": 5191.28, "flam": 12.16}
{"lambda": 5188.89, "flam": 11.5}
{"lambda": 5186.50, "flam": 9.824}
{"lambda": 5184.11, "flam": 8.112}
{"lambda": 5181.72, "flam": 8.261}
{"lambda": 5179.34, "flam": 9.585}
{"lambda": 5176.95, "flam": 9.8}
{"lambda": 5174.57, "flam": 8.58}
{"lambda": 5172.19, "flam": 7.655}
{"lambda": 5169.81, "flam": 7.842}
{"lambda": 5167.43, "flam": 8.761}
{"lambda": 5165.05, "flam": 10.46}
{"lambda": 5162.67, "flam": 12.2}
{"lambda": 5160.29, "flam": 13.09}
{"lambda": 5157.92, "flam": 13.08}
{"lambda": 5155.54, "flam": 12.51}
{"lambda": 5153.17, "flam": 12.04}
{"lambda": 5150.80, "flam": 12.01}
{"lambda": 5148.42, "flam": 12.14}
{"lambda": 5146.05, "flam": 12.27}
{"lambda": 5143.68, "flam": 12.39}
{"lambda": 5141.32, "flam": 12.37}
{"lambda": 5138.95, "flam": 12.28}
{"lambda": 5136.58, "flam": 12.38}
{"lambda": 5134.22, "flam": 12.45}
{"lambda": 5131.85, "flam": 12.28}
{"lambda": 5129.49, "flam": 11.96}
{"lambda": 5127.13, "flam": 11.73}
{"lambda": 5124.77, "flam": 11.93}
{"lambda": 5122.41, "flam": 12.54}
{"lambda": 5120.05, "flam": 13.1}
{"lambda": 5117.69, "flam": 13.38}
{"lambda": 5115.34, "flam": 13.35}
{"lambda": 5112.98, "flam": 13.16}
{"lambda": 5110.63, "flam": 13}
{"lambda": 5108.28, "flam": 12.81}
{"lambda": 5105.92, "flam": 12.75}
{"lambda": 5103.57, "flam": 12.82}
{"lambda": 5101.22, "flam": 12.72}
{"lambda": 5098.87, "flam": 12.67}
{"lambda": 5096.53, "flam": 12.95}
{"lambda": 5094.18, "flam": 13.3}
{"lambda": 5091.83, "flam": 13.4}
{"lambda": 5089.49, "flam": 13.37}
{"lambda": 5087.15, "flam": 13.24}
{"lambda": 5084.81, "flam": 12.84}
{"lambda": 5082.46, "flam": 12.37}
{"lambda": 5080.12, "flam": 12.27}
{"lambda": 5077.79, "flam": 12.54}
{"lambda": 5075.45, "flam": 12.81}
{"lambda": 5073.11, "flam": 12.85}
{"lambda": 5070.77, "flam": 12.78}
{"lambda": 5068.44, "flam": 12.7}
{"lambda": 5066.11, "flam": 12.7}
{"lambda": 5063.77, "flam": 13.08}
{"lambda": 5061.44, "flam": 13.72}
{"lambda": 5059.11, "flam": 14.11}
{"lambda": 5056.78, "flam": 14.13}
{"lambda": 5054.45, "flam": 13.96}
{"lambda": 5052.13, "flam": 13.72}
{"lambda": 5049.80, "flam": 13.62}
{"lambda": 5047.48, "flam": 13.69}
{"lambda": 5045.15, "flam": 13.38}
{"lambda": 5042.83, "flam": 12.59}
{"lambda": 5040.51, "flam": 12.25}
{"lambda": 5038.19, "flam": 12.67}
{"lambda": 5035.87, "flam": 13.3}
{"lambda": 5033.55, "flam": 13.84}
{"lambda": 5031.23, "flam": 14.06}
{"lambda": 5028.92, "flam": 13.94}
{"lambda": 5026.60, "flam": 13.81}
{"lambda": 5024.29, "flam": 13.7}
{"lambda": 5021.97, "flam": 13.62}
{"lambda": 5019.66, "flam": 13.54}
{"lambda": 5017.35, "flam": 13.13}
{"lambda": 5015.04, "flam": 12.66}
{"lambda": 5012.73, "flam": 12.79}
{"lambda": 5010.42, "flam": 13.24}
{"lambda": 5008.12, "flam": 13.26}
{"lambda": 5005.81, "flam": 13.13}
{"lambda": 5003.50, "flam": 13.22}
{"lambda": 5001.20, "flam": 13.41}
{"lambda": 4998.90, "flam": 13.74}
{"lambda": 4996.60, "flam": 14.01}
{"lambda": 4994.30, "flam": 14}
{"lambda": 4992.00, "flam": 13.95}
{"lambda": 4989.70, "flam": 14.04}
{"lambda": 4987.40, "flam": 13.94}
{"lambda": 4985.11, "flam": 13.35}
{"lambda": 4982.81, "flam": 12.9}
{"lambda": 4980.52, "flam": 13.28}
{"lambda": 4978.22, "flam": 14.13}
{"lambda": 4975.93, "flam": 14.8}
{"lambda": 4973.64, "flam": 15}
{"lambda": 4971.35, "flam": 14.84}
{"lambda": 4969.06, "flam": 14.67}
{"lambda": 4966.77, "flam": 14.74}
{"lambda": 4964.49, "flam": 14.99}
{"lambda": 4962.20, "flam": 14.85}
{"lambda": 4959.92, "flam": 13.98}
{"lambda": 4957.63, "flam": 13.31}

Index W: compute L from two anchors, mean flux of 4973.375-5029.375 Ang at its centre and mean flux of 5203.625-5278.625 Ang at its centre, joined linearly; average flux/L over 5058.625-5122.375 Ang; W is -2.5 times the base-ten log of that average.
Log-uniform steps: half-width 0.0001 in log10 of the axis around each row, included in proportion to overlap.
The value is 0.06 mag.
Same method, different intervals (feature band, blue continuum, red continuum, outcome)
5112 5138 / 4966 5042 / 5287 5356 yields 0.14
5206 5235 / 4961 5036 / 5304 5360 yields 0.09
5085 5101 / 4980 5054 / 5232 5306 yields 0.06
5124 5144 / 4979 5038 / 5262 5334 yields 0.16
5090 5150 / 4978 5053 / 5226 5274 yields 0.09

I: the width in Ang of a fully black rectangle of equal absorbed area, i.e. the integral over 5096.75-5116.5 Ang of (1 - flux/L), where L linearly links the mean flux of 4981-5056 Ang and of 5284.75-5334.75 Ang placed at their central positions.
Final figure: 1.6 Ang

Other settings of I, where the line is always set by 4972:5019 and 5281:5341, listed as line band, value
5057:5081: 1.7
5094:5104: 0.9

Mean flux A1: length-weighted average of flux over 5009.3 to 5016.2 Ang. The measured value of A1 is 12.9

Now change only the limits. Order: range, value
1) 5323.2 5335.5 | 14.2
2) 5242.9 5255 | 15.2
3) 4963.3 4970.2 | 14.8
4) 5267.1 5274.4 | 12.3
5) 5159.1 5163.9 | 12.6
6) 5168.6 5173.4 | 7.76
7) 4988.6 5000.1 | 13.9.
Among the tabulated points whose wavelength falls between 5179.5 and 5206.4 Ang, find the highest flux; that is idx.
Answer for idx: 13.99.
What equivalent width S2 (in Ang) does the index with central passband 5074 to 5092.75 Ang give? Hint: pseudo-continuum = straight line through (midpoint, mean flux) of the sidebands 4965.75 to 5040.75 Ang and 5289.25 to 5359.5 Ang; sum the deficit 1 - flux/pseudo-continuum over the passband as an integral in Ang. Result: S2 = 1.7 Ang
